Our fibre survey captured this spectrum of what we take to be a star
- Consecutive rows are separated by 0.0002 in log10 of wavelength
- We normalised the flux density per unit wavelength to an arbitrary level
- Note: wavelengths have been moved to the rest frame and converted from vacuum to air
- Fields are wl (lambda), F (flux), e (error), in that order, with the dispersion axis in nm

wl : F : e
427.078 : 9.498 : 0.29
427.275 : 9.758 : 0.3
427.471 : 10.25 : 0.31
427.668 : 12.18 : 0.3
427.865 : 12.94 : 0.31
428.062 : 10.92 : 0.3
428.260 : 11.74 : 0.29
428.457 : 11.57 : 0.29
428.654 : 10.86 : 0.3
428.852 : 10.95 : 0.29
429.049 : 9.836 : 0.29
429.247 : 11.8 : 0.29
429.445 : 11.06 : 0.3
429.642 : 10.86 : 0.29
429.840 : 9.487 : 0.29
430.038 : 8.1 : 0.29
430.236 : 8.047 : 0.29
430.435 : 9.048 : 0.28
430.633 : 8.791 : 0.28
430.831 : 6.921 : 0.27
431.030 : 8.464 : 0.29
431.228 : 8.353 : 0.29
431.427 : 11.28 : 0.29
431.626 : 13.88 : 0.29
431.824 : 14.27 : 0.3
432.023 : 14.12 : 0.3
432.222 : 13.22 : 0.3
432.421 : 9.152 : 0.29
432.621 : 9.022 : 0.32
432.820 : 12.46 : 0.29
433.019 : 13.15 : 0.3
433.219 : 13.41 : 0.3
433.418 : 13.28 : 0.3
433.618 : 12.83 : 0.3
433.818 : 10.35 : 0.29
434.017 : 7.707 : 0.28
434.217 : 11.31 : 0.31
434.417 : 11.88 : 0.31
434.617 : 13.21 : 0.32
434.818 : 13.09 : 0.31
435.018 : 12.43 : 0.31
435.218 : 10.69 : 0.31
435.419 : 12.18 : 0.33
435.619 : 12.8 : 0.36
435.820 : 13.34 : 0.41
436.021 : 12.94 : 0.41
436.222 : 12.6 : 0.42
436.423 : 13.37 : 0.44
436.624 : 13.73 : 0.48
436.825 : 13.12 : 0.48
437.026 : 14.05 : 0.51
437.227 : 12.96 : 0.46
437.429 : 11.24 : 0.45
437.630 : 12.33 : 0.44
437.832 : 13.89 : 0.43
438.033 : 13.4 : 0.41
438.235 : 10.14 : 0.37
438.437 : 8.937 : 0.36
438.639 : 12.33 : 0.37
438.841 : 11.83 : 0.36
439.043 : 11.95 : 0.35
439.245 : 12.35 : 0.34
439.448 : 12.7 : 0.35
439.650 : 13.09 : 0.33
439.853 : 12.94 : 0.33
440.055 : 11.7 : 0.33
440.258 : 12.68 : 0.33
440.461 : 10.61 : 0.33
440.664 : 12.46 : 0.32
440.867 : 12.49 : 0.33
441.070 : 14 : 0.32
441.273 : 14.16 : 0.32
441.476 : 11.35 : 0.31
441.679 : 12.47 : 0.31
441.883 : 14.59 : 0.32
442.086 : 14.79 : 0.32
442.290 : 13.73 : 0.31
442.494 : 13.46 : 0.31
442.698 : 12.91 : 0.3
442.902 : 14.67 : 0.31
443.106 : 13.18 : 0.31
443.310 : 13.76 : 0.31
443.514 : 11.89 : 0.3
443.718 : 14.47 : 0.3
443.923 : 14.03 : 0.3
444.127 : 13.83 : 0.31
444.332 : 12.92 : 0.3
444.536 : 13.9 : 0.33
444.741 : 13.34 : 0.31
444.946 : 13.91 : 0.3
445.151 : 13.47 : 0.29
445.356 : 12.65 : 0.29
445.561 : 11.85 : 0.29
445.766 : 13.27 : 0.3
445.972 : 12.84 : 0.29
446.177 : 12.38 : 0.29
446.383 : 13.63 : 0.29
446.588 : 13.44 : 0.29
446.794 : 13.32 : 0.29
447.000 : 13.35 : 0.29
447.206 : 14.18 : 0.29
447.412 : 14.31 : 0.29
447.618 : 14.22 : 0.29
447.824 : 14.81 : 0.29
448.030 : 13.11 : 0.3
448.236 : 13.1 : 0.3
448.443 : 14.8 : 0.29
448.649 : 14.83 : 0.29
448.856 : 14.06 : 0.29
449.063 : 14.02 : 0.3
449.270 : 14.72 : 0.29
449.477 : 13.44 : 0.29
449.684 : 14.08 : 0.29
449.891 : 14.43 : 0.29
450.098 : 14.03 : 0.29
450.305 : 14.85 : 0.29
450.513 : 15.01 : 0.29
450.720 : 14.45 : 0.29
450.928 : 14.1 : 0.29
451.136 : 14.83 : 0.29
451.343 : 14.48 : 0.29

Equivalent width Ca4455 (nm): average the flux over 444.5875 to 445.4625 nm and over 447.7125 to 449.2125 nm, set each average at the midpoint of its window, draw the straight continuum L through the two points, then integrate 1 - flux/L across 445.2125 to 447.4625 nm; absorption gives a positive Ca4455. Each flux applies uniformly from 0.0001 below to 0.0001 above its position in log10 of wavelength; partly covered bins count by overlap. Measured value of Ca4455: 0.08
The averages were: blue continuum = 13.4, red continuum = 14.1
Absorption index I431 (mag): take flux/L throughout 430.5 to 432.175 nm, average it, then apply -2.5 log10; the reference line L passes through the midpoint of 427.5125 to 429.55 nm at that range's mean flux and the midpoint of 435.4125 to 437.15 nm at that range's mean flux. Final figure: 0.12 mag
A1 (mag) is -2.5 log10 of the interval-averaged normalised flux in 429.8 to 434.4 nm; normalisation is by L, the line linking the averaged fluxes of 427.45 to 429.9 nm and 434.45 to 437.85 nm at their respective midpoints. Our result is 0.11 mag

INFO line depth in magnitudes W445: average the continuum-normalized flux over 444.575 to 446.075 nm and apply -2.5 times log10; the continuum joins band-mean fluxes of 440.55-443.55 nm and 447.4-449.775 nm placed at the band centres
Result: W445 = 0.05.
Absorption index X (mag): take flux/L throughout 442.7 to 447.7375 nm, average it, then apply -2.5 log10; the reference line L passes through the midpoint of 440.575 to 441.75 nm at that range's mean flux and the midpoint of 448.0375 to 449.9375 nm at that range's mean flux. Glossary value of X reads 0.004 mag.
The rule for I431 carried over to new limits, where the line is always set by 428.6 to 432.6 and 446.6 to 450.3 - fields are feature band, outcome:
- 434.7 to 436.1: -0.10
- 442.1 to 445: -0.05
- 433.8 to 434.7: 0.02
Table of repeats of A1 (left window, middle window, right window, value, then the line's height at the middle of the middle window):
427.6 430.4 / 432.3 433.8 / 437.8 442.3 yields -0.04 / 11.3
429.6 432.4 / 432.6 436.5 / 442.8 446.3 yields -0.10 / 11.1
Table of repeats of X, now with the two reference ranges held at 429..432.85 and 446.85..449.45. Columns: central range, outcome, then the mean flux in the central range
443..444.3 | -0.03 mag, 13.5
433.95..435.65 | -0.05 mag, 11.7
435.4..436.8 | -0.14 mag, 13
